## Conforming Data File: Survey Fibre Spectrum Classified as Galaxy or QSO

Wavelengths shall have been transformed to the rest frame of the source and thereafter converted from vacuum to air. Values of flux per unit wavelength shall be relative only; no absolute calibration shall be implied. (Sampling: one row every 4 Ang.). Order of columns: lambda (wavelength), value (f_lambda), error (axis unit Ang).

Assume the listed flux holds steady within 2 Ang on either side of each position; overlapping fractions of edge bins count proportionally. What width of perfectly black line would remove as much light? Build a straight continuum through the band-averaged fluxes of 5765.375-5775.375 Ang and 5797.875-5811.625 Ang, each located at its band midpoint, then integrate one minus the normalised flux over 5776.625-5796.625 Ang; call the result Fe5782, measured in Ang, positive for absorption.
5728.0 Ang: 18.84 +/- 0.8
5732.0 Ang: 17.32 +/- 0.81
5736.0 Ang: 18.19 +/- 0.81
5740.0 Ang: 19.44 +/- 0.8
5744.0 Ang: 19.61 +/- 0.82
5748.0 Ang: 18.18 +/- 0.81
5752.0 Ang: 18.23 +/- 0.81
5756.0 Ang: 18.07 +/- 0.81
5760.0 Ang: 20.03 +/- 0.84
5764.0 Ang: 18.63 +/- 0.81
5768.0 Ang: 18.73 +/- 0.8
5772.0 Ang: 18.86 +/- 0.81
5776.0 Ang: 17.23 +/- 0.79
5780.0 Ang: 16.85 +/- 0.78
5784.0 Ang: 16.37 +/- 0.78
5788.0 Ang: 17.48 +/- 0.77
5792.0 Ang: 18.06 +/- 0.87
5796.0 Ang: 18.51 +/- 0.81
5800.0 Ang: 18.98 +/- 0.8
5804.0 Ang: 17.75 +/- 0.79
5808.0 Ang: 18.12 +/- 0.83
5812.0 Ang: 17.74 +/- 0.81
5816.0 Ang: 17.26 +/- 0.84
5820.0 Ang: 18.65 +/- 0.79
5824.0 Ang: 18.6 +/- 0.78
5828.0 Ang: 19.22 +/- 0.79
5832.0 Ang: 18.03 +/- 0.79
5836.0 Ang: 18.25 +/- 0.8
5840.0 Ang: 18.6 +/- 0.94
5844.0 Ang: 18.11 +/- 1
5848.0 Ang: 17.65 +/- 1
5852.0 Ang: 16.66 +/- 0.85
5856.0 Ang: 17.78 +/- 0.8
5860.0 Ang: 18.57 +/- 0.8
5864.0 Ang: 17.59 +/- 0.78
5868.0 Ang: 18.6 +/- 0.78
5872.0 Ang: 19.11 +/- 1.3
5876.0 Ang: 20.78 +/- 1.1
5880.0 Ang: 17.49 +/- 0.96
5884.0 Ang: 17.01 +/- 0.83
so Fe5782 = 1.13 Ang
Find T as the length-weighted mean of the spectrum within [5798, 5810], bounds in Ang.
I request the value 18.3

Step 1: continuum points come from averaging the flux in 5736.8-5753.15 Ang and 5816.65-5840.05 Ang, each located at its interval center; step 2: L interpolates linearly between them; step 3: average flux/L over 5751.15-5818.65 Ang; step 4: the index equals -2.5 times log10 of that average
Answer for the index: 0.04 mag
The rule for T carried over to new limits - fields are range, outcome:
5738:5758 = 18.7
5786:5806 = 18.2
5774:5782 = 17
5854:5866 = 18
